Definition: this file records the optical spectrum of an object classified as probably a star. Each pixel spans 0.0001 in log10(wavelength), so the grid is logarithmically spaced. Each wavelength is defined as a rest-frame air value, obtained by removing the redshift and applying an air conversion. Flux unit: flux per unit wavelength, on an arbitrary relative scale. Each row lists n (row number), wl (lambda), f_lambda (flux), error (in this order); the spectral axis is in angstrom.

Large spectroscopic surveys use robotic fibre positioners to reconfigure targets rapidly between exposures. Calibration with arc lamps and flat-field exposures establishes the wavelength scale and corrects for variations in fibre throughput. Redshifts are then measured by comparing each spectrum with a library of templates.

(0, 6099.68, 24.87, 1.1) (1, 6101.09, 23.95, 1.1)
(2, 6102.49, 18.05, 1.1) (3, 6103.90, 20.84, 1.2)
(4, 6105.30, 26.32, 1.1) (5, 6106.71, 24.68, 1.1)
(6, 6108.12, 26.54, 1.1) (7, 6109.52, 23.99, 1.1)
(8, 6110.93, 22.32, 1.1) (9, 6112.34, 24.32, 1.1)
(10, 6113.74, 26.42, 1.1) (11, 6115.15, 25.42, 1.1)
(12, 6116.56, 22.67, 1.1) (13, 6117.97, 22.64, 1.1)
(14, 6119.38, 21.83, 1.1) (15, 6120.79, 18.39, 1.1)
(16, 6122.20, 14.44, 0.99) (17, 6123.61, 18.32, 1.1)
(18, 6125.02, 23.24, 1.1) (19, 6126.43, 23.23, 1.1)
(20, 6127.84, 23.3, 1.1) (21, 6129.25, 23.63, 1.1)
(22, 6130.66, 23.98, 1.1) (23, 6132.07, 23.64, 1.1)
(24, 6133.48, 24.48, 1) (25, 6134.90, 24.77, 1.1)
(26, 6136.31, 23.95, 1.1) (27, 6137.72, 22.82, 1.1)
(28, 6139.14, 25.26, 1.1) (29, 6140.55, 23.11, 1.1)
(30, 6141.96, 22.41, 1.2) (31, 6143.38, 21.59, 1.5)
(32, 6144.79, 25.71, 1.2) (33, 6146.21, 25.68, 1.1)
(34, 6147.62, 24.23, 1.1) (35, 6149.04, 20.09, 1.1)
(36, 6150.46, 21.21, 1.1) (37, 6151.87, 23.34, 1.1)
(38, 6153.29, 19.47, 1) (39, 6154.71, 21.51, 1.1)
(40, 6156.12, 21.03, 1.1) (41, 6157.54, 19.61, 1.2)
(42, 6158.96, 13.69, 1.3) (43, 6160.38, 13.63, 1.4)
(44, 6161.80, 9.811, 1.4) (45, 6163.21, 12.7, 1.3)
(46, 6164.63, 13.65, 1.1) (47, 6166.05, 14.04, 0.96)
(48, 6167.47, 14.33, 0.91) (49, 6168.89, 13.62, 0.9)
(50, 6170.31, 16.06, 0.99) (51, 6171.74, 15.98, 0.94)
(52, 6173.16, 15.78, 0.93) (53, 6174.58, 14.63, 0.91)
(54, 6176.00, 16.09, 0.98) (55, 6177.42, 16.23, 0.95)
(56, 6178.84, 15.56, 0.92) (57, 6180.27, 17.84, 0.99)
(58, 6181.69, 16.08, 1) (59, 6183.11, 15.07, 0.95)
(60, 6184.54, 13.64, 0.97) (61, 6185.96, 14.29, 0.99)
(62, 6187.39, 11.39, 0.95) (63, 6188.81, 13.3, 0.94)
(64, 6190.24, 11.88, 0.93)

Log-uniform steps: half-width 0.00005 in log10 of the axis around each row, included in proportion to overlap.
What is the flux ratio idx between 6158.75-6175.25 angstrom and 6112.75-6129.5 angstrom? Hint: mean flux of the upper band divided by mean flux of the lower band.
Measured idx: 0.64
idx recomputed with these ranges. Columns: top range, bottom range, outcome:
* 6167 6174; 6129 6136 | 0.63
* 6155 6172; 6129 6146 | 0.63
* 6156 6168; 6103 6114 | 0.59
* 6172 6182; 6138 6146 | 0.68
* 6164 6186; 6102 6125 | 0.68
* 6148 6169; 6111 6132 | 0.76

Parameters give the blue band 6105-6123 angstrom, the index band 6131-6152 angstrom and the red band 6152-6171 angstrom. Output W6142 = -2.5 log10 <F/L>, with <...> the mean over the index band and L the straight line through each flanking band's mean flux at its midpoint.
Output -0.24 mag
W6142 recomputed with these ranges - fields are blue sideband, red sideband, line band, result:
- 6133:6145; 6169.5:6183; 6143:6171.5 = 0.11 mag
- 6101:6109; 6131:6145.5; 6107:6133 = 0.04 mag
